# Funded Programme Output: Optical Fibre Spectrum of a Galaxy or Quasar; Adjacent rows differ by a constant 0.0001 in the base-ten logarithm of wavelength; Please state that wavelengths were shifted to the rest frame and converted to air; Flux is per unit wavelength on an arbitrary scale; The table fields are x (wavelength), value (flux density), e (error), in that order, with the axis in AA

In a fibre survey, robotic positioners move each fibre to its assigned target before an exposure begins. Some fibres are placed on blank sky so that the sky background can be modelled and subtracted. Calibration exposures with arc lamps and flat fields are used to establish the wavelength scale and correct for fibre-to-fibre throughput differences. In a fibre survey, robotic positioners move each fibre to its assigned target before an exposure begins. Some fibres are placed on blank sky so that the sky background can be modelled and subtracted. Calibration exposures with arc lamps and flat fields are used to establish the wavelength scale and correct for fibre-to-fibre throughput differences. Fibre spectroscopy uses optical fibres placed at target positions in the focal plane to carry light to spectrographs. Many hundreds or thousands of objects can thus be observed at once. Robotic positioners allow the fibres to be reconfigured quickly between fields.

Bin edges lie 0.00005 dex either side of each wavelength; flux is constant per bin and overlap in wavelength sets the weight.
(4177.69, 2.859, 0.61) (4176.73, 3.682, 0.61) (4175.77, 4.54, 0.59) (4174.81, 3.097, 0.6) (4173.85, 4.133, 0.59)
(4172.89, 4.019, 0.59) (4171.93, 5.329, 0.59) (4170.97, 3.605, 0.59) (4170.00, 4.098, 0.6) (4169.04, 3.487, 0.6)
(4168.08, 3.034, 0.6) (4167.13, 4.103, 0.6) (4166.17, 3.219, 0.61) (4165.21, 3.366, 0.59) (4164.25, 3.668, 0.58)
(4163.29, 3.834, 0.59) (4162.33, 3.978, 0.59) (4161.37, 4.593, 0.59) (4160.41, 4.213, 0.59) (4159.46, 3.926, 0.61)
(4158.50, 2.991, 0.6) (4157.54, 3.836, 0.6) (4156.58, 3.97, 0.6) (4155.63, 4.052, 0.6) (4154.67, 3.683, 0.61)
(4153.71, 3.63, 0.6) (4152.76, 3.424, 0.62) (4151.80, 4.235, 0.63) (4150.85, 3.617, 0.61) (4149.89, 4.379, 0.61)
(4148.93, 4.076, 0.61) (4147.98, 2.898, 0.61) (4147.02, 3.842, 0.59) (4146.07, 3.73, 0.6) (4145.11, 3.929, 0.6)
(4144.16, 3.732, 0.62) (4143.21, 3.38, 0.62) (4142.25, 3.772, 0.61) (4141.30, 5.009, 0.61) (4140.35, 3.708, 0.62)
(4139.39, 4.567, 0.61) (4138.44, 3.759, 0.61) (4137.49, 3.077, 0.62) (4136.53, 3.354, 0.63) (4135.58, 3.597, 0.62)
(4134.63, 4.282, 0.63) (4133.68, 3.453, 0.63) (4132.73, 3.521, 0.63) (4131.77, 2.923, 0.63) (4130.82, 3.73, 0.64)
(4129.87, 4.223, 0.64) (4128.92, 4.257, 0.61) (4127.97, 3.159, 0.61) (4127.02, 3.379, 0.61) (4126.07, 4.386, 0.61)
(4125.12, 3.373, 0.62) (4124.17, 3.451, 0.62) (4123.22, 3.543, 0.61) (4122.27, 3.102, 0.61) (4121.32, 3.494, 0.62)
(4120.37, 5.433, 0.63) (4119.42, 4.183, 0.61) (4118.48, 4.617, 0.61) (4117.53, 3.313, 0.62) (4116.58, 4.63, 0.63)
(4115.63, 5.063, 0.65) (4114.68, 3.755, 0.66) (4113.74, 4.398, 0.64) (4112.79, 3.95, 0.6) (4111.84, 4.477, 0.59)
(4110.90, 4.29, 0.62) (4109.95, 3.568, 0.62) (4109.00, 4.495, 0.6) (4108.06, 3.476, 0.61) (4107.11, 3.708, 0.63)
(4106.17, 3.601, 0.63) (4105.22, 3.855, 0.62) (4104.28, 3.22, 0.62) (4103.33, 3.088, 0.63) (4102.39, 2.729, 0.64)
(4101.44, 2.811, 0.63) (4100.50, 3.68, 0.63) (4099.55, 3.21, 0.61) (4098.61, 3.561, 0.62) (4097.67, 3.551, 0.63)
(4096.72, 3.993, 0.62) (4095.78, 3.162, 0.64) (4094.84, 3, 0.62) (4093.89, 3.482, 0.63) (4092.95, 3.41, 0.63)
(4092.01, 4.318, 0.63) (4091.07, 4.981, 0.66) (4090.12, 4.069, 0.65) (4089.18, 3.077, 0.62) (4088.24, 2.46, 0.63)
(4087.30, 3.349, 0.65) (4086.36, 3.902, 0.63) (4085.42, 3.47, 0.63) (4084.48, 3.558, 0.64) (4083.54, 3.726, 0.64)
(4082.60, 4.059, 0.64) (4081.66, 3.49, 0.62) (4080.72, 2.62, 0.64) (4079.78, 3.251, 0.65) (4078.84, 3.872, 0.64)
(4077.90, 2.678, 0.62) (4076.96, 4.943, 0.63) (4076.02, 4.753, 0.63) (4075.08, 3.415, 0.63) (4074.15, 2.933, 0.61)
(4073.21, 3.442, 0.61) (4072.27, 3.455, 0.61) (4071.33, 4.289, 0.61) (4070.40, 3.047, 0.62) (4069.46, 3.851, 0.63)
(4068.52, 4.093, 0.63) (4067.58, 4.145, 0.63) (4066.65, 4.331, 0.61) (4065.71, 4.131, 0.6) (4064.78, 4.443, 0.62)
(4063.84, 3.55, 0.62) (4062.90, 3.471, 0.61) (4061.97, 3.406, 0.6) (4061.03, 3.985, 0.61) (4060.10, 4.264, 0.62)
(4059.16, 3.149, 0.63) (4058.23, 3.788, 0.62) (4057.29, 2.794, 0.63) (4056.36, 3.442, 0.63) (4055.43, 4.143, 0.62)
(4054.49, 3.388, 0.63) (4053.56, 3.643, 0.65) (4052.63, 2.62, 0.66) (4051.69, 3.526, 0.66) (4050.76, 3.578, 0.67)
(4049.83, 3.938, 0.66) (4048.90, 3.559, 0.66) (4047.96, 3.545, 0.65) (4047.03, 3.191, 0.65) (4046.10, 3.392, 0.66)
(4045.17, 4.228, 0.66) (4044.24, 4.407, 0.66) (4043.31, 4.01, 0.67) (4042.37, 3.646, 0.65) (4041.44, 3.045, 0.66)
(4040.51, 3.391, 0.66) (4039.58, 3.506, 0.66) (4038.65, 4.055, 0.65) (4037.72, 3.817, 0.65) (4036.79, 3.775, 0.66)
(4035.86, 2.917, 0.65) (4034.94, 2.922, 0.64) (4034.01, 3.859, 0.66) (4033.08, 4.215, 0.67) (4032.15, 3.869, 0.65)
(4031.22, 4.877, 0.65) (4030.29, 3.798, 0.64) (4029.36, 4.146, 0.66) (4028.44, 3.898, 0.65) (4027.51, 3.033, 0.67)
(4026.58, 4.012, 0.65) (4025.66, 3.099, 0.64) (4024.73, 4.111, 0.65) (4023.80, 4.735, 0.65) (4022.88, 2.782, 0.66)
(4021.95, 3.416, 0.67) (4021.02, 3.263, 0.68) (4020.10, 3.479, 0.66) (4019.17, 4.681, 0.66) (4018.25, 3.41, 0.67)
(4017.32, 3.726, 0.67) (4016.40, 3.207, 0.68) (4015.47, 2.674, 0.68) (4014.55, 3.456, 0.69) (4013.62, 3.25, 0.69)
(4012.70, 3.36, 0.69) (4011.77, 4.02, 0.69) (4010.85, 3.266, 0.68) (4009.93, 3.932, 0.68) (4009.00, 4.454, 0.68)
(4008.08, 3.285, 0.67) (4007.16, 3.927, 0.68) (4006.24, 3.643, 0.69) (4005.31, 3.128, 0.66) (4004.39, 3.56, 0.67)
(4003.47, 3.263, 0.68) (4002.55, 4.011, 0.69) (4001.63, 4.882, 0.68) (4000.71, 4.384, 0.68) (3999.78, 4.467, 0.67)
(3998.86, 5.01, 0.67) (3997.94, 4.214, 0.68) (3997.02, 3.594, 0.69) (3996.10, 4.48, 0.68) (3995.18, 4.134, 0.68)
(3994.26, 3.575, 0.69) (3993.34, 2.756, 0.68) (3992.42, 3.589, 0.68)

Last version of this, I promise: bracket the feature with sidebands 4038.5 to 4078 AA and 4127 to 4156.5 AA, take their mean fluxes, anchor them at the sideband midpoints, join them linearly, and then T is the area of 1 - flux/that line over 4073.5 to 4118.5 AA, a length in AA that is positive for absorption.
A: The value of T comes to 0.58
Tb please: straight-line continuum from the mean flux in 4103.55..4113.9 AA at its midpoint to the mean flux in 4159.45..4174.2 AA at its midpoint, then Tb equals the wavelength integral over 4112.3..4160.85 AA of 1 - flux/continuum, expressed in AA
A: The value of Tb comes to 0.6 AA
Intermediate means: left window 3.88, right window 3.91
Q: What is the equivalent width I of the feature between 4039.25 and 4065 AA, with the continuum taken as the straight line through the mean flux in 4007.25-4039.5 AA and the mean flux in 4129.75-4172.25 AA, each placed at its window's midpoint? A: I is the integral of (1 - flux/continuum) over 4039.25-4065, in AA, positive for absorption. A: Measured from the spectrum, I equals 0.7 AA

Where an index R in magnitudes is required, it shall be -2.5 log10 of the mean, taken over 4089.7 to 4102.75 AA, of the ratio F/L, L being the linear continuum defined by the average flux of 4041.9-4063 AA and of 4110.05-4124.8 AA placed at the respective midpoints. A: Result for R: 0.10 mag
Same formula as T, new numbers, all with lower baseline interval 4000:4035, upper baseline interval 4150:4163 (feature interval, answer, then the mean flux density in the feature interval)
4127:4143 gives 0.39 AA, 3.75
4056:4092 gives 0.95 AA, 3.68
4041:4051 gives 0.17 AA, 3.69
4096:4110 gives 1.18 AA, 3.5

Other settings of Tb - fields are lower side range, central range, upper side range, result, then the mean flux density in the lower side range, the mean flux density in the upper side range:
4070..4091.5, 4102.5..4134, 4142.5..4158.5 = -1.4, 3.6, 3.75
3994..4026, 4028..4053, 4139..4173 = 0.6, 3.77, 3.85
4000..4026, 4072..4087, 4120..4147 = 0.5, 3.67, 3.76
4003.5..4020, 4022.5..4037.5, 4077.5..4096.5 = -0.8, 3.58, 3.51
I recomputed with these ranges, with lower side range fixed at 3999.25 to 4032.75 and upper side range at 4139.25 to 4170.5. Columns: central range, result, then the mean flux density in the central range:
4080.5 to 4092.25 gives 0.5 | 3.63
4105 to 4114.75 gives -0.5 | 3.97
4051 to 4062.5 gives 0.8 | 3.51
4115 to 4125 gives -0.7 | 4.05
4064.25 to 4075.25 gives -0.1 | 3.81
